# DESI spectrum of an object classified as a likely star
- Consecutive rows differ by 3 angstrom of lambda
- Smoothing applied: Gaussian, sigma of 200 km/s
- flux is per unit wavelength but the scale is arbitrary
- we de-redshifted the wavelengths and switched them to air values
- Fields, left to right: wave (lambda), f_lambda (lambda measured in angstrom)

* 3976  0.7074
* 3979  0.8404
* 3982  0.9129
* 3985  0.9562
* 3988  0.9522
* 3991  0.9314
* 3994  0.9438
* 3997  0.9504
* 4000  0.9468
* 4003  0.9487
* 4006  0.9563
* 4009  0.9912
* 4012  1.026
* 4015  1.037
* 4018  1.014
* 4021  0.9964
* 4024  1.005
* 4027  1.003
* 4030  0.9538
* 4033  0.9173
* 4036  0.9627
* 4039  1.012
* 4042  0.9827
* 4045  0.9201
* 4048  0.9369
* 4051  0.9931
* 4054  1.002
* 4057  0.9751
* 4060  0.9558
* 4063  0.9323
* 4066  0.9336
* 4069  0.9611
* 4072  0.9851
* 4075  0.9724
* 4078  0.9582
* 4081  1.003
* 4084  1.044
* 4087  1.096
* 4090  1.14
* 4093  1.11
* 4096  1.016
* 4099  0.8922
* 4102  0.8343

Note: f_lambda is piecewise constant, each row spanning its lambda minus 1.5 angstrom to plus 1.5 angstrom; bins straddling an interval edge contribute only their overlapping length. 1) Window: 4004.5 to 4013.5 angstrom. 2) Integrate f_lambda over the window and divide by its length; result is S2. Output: 0.991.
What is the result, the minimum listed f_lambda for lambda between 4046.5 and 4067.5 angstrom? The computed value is 0.9323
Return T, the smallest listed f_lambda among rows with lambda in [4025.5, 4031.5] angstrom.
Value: 0.9538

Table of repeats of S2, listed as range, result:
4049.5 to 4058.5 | 0.99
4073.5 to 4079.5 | 0.965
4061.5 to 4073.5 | 0.953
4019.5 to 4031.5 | 0.99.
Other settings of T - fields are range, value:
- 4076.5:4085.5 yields 0.9582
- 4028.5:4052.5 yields 0.9173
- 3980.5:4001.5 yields 0.9129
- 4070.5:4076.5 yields 0.9724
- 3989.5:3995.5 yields 0.9314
